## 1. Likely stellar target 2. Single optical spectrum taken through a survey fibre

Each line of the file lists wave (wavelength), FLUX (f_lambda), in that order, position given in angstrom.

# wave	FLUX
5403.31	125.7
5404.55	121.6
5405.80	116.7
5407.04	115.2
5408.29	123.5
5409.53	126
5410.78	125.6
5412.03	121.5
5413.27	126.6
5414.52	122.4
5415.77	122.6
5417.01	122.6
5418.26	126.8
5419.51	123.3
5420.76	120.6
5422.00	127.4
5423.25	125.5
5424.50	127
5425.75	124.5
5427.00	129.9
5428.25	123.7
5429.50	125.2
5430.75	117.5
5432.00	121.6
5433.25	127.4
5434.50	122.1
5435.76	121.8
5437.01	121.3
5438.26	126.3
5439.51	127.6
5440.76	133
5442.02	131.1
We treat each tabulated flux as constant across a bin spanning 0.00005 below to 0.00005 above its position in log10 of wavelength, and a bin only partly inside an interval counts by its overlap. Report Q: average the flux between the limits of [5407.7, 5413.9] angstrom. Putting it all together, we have 125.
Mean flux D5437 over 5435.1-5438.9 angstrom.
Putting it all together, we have 123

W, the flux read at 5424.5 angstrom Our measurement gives 127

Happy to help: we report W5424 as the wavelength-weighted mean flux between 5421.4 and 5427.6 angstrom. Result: 127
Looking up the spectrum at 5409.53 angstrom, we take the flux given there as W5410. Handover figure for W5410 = 126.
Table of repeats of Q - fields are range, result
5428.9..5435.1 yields 123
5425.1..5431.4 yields 124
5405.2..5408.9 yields 118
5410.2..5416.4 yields 124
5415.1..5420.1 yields 124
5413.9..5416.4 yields 123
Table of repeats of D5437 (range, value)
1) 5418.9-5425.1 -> 125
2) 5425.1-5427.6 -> 127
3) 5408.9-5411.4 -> 126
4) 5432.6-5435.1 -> 125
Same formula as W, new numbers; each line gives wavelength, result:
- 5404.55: 121.6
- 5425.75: 124.5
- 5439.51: 127.6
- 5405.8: 116.7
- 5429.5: 125.2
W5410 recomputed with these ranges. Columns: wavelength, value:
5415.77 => 122.6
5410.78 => 125.6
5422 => 127.4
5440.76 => 133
